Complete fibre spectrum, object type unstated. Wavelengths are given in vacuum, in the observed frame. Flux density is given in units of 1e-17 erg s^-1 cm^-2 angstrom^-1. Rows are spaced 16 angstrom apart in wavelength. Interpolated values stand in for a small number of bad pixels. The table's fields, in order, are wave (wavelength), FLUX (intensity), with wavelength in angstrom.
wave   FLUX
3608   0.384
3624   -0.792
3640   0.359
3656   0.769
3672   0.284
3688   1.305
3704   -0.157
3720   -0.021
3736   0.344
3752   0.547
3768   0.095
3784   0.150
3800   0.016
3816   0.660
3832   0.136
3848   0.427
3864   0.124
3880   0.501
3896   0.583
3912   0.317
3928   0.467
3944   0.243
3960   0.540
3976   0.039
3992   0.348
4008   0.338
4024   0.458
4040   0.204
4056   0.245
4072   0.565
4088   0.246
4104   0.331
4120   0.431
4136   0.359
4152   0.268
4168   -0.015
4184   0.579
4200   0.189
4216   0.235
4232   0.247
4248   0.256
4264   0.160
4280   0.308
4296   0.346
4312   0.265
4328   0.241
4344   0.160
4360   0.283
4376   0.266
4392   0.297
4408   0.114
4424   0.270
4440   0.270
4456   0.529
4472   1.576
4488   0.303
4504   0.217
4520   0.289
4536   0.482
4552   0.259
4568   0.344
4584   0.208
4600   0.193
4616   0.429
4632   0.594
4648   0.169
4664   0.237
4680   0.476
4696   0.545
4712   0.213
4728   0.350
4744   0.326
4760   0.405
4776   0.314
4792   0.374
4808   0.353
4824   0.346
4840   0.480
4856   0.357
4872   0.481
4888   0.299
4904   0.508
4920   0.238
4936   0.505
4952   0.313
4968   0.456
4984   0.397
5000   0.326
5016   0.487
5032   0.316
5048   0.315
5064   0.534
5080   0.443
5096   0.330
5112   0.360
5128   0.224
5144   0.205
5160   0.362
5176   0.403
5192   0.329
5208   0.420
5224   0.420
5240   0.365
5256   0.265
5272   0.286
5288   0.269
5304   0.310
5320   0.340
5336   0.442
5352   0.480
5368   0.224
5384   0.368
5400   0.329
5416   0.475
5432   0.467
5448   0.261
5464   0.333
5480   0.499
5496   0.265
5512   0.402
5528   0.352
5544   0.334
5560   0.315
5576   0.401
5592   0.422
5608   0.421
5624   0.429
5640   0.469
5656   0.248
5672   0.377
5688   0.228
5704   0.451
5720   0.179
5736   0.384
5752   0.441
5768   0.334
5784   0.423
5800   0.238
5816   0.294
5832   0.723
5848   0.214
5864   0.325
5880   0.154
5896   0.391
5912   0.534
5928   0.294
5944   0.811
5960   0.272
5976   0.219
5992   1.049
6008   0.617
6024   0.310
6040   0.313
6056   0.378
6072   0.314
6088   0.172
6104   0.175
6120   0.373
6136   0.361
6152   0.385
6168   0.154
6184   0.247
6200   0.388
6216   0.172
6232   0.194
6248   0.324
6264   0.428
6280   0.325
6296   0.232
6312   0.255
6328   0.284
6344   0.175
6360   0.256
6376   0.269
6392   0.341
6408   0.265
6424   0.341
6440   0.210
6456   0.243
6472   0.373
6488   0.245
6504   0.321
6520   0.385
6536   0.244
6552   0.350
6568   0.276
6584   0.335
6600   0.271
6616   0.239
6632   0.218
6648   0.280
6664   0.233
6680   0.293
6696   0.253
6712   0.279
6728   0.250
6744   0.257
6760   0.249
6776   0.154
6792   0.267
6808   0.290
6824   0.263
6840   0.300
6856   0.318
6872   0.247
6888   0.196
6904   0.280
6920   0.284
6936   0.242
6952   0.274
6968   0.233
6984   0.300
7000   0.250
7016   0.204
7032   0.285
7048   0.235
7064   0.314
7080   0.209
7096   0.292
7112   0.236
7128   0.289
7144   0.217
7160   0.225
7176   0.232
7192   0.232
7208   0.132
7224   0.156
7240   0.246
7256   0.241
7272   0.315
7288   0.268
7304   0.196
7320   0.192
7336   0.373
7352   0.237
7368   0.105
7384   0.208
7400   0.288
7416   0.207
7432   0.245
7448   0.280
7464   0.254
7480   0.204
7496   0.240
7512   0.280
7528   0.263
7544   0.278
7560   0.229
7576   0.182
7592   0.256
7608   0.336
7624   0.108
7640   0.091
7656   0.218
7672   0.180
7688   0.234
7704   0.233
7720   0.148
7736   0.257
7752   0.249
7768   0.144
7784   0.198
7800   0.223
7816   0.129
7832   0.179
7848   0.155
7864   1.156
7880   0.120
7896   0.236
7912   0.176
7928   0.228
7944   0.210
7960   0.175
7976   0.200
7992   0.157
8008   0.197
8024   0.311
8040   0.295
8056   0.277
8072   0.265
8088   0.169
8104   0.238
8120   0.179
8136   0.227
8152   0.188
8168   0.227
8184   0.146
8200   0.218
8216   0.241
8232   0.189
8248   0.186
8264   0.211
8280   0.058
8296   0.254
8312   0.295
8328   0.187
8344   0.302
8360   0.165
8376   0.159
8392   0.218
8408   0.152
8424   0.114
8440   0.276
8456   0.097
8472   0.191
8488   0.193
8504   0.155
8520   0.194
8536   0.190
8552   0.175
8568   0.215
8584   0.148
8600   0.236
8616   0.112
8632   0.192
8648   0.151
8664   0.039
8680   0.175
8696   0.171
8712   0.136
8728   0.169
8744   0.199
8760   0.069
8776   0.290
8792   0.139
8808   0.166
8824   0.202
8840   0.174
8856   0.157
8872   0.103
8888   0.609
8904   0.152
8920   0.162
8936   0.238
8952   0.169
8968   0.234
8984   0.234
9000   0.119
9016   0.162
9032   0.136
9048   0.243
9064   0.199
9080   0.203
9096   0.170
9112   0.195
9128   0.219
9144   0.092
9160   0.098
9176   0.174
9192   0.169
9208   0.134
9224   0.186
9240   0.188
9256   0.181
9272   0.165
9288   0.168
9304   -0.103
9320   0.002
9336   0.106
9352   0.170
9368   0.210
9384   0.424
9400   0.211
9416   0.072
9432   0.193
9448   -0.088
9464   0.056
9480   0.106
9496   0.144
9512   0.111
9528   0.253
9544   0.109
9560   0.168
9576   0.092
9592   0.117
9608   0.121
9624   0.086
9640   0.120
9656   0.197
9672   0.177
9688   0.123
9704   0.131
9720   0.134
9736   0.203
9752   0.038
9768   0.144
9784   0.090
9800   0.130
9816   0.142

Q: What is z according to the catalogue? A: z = 0.198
